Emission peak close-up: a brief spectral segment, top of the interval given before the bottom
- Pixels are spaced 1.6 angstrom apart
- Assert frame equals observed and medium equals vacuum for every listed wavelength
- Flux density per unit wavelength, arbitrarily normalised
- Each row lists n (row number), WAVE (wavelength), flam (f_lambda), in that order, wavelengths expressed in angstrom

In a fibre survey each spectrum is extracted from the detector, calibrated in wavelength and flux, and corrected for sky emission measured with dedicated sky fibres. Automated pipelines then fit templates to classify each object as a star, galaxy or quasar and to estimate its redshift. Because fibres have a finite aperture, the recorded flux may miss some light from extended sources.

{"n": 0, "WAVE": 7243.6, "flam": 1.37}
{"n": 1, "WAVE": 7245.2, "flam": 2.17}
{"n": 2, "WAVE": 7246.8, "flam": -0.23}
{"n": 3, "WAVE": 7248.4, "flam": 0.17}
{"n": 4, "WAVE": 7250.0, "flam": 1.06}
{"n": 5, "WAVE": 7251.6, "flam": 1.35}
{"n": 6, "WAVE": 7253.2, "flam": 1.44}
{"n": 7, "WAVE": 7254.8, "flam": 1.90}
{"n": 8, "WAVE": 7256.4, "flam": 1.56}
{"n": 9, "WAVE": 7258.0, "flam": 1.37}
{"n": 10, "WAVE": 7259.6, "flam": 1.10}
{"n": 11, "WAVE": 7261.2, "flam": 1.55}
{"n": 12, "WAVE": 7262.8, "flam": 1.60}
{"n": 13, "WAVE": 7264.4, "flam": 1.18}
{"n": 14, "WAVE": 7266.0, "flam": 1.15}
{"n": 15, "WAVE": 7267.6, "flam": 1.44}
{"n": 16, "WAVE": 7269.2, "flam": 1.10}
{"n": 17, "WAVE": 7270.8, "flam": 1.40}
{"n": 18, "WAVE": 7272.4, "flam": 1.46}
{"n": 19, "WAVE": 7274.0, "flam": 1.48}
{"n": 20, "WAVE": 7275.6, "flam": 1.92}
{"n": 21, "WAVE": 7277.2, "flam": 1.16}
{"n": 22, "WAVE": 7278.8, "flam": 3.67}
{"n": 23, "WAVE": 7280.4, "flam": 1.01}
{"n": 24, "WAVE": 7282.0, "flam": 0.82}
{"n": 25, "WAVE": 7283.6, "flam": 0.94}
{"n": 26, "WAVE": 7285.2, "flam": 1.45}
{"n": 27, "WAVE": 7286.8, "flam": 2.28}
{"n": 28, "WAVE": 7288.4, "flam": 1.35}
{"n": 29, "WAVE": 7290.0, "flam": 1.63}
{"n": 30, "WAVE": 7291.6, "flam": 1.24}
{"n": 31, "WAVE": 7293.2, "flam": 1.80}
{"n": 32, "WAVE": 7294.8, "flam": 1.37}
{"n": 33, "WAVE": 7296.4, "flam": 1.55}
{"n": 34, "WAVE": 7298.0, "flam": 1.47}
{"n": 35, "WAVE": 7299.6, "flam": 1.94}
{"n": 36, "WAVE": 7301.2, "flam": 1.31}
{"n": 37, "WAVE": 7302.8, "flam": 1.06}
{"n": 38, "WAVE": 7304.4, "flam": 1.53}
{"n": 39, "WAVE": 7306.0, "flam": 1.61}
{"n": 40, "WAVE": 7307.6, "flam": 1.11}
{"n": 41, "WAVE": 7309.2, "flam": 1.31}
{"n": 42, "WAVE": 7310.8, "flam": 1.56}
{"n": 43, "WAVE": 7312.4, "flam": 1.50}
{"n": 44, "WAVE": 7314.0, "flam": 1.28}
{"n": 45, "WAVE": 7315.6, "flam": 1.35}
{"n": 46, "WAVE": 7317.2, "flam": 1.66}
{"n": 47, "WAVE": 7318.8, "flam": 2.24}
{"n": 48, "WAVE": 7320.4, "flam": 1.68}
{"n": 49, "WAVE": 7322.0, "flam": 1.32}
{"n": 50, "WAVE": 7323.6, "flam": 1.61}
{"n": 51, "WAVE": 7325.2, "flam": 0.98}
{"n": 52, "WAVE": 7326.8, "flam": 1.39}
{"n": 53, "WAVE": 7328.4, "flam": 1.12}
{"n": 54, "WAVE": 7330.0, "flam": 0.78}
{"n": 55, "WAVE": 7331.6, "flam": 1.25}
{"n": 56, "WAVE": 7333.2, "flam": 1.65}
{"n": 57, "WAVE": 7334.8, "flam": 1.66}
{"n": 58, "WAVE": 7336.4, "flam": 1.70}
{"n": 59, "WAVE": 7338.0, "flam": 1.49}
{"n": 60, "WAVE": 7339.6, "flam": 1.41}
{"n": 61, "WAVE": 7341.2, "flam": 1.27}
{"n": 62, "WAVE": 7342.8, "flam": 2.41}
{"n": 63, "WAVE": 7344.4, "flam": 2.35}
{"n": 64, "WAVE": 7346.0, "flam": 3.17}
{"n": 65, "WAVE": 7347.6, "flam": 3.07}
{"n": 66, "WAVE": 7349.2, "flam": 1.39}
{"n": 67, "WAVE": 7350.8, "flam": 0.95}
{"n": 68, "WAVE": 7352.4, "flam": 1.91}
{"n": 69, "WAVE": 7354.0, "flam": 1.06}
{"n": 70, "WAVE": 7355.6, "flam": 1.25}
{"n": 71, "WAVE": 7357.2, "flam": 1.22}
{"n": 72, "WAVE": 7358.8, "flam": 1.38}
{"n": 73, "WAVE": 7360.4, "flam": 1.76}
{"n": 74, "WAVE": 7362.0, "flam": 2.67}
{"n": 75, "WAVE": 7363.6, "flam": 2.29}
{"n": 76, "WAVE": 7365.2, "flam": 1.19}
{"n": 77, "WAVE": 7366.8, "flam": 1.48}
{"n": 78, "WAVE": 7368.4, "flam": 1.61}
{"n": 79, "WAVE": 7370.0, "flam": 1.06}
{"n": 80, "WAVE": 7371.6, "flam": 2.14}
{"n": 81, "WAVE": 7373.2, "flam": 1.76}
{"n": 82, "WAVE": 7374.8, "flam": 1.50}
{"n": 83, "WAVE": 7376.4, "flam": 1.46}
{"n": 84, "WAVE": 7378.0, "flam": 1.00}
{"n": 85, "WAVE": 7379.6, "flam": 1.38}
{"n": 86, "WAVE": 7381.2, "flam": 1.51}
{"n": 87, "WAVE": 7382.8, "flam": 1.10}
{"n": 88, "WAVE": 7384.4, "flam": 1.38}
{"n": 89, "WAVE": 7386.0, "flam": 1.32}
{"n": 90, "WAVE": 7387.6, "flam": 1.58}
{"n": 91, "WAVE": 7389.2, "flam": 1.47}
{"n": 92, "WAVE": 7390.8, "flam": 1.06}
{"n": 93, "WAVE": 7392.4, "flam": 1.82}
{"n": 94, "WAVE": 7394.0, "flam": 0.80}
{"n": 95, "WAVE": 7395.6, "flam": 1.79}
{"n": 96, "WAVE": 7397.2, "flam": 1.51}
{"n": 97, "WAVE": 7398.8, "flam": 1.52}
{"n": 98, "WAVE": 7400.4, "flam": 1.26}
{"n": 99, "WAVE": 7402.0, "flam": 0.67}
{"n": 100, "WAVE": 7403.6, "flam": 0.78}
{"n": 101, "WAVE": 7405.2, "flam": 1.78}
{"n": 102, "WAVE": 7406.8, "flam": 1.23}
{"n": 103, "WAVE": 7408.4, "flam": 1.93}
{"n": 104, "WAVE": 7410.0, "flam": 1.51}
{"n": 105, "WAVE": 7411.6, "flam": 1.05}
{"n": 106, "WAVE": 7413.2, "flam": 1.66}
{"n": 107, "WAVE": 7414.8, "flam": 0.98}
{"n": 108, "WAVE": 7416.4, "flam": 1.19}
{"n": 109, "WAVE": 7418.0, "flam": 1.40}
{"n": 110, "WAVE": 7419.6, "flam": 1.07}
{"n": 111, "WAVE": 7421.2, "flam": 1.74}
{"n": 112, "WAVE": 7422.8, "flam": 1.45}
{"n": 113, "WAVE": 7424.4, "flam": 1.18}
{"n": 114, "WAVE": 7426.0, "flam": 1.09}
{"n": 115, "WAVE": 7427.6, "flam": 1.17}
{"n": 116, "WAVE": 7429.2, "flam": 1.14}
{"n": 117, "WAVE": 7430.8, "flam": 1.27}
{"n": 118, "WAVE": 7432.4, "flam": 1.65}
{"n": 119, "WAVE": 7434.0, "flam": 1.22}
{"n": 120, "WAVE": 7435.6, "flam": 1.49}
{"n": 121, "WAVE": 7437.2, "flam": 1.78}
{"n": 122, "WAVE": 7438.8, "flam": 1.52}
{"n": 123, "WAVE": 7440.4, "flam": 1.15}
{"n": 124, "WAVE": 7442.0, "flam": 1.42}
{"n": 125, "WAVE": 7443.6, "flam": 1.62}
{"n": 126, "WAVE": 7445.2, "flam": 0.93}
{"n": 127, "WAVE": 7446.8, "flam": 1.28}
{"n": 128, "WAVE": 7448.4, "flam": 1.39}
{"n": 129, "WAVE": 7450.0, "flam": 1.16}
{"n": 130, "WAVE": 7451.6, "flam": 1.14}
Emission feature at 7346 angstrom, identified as [S II]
